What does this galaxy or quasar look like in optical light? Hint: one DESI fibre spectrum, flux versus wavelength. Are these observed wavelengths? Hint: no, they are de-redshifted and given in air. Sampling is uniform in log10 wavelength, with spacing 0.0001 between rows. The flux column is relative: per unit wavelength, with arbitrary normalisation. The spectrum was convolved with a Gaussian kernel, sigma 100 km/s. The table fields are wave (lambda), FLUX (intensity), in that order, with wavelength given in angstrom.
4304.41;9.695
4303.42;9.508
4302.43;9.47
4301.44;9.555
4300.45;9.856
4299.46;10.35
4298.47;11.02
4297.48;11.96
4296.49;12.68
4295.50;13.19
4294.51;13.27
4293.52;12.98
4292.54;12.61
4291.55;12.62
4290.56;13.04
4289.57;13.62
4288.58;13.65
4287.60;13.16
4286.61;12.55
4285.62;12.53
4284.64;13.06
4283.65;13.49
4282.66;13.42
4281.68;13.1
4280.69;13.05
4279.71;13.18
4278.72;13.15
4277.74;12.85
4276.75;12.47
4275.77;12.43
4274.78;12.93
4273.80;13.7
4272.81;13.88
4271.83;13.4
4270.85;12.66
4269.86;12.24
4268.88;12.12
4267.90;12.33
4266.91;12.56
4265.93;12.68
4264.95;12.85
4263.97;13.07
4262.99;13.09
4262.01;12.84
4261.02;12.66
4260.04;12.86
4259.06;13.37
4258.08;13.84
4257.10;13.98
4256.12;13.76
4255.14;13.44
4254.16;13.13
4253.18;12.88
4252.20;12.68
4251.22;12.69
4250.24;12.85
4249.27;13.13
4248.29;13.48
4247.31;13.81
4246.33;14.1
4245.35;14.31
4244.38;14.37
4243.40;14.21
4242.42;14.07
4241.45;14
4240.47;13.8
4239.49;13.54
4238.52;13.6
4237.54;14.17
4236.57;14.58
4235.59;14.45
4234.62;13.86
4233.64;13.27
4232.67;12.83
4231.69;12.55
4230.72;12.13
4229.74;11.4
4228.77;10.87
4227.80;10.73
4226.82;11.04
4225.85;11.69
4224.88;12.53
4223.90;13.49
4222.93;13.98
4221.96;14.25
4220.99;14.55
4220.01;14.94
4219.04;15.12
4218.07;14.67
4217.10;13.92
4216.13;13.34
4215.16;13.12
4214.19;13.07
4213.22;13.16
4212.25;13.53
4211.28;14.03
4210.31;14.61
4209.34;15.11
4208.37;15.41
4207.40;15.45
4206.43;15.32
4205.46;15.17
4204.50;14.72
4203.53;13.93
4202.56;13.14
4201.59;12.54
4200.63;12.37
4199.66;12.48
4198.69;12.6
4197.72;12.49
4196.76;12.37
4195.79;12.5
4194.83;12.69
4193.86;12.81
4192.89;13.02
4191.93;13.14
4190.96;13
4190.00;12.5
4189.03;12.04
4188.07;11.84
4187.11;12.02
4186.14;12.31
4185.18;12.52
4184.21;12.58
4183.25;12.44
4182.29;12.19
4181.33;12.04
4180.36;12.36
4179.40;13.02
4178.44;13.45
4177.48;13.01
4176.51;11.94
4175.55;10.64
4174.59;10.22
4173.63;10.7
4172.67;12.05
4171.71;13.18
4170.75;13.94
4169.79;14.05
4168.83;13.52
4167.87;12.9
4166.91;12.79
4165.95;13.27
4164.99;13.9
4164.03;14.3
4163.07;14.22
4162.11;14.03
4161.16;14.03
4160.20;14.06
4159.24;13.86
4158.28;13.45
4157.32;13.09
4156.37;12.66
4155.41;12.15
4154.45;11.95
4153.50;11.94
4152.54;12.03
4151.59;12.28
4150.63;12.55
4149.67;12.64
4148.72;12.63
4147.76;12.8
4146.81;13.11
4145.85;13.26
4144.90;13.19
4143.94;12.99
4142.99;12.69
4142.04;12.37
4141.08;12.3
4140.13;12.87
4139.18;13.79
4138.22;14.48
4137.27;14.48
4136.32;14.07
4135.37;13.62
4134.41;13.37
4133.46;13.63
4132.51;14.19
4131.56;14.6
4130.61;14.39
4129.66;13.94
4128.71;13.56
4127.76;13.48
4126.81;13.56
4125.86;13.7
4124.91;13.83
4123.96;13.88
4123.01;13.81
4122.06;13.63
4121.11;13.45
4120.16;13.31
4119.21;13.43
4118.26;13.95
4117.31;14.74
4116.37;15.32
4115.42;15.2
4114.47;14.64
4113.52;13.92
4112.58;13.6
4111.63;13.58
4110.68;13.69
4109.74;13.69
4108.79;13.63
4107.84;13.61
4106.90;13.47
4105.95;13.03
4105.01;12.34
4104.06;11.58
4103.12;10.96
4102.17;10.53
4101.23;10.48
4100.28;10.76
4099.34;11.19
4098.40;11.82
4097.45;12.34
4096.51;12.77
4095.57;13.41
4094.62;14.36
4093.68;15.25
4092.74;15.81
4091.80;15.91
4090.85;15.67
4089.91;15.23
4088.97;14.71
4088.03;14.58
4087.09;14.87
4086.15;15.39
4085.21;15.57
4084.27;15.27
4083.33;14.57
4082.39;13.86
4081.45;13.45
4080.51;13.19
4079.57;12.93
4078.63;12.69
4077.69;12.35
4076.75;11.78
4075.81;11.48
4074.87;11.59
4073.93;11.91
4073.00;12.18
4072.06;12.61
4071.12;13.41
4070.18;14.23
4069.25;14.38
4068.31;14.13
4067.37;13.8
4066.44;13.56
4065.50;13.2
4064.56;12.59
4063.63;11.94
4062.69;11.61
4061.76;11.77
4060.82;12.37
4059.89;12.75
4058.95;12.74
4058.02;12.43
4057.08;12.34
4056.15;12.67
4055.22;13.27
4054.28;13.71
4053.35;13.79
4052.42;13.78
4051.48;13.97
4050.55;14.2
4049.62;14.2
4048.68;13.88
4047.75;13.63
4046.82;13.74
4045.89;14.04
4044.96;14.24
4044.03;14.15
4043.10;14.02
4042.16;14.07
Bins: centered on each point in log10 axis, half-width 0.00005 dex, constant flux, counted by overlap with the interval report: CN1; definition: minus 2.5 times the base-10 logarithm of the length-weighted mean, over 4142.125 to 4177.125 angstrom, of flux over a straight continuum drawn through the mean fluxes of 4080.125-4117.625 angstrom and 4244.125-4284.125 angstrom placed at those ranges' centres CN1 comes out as 0.05 mag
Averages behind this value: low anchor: 13.7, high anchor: 13.1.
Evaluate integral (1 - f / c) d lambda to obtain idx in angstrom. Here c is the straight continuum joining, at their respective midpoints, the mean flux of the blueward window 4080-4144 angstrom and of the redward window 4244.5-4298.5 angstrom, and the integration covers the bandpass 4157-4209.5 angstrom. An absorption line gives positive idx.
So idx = 1.3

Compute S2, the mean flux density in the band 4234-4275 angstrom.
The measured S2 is 13.4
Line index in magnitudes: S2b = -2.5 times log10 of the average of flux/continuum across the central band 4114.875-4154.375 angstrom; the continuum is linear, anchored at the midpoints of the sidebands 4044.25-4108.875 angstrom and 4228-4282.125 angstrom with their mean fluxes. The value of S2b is -0.02 mag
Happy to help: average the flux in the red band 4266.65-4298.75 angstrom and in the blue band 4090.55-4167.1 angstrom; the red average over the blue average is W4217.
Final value 0.96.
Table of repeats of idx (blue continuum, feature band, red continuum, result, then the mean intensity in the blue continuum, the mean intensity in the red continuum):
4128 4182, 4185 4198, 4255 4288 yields 0.54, 13.1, 13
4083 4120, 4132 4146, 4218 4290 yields 0.16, 13.7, 13.2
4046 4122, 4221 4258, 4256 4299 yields -0.66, 13.4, 12.9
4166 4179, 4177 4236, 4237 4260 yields -0.61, 12.5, 13.6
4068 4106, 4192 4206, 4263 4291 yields 0.03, 13.3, 13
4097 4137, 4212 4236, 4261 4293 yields -0.11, 13.3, 12.9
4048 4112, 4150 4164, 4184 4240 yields 0.21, 13.2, 13.3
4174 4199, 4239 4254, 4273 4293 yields -0.94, 12.4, 13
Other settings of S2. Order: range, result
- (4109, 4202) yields 13.1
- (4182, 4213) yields 13.2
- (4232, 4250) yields 13.8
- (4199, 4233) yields 13.5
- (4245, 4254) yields 13.3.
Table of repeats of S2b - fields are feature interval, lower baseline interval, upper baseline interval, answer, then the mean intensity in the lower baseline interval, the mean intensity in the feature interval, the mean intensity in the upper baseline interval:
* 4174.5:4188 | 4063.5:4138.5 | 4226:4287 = 0.09 mag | 13.5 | 12.2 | 13.1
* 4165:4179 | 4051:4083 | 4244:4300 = 0.03 mag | 12.9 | 12.6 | 13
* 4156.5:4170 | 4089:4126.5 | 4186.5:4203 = -0.06 mag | 13.5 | 13.6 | 12.6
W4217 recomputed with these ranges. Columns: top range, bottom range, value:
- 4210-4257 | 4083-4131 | 0.98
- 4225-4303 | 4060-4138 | 0.96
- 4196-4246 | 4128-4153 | 1.02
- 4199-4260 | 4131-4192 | 1.05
